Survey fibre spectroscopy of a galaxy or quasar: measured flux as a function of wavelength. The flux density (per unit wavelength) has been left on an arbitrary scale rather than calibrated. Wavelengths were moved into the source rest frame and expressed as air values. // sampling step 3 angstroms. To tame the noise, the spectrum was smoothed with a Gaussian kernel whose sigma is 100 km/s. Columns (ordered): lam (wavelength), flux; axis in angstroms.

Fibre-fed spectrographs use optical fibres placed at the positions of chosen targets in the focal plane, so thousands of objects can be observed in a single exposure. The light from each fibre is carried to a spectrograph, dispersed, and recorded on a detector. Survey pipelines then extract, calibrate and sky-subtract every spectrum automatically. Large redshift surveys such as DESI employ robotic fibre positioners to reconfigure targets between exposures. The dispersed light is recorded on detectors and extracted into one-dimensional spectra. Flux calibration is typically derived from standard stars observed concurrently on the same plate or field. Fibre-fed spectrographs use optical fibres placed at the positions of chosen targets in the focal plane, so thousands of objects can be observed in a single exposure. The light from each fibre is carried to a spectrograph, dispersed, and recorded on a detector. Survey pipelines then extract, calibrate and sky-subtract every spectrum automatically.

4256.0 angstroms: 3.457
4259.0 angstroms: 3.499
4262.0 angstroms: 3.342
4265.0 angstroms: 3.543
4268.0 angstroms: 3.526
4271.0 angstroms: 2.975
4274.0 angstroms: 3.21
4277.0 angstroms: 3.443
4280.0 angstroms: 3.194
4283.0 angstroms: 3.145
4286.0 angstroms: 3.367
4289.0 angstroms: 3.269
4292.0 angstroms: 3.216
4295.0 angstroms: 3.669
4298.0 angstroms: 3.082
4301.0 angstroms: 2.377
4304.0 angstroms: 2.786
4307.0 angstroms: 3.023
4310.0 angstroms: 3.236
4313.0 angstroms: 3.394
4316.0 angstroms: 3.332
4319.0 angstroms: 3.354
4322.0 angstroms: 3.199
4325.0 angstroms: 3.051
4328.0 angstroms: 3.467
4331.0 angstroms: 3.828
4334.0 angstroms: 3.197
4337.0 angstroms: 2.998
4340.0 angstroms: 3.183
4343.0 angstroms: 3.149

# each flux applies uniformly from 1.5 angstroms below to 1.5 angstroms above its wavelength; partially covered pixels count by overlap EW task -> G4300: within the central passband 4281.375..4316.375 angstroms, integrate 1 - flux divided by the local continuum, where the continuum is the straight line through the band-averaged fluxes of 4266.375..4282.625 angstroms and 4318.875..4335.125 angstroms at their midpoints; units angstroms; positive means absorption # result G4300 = 1.61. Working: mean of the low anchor 3.26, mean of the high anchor 3.35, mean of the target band 3.15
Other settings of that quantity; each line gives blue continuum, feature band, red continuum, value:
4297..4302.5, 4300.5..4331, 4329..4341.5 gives -2.1 angstroms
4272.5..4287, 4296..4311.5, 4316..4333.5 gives 1.8 angstroms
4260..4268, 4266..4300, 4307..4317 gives 1.2 angstroms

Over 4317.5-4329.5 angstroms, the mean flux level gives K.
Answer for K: 3.27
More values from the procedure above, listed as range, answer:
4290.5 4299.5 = 3.32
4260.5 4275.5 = 3.32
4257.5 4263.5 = 3.42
